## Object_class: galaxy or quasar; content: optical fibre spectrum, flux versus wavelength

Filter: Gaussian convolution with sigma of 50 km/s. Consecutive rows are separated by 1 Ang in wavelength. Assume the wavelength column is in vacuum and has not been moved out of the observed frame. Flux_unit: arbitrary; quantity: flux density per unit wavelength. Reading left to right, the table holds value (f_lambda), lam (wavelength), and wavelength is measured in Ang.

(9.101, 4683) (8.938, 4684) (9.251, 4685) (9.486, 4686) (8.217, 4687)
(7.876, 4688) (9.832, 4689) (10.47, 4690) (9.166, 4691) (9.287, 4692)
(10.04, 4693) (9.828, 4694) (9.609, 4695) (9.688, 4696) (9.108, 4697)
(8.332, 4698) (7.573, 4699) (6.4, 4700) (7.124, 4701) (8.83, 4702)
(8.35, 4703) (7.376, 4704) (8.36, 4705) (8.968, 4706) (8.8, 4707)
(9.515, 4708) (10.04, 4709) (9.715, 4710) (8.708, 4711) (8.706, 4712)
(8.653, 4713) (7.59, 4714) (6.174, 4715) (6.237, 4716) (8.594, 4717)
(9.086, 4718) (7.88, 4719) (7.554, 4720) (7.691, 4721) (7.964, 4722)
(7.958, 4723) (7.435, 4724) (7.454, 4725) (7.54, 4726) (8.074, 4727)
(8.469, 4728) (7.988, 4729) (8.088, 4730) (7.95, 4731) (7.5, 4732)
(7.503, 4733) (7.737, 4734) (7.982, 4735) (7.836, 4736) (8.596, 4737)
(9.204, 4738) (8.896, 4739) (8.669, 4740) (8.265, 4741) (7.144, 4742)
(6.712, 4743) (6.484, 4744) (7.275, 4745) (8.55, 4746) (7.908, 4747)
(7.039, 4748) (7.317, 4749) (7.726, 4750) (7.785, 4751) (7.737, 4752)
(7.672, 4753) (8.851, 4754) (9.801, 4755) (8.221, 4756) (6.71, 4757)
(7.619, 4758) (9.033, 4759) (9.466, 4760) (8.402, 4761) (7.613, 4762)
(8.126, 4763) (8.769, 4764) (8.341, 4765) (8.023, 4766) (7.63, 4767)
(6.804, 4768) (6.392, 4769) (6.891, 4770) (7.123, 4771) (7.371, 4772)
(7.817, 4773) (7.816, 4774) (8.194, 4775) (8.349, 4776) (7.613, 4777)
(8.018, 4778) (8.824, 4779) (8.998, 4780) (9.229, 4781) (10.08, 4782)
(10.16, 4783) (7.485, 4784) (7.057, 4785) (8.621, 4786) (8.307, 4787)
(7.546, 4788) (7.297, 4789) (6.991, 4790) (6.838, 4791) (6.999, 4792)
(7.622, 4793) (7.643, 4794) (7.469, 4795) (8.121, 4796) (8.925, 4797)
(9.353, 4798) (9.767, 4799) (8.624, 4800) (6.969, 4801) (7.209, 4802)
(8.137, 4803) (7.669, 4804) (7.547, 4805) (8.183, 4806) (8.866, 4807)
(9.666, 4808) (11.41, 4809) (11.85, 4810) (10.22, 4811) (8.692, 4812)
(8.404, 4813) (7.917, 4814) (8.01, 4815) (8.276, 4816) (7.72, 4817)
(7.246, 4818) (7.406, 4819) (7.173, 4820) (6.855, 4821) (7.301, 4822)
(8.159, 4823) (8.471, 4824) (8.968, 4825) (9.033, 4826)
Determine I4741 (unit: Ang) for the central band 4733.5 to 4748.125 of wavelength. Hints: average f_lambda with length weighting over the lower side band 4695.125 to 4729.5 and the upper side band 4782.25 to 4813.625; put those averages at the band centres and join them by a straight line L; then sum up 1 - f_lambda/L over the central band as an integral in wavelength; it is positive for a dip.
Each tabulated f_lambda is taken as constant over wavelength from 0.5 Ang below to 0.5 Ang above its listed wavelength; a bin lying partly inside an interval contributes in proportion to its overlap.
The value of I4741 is 0.6 Ang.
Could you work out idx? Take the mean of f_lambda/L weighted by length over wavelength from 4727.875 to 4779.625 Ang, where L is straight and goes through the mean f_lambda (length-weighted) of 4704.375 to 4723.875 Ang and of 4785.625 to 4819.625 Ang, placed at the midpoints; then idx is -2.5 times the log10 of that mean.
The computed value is 0.05 mag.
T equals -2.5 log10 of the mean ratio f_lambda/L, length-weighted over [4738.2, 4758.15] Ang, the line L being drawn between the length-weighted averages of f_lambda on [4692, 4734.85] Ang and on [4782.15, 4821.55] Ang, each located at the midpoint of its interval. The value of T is 0.05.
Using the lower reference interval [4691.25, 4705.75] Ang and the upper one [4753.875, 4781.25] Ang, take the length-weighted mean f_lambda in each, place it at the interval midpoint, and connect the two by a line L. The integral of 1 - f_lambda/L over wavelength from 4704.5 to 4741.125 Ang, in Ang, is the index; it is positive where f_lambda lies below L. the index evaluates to 0.9 Ang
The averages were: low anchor 8.58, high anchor 8.05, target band 8.2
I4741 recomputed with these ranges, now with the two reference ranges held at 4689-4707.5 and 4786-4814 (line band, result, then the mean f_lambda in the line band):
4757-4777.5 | 1.6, 7.84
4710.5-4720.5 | 0.9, 7.92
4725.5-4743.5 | 1.3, 8.01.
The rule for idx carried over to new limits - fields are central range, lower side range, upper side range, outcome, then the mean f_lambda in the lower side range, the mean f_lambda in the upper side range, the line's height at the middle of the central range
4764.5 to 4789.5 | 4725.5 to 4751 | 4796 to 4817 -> 0.048 mag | 7.86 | 8.74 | 8.36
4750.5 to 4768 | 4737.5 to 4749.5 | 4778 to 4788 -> -0.007 mag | 7.79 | 8.65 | 8.13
